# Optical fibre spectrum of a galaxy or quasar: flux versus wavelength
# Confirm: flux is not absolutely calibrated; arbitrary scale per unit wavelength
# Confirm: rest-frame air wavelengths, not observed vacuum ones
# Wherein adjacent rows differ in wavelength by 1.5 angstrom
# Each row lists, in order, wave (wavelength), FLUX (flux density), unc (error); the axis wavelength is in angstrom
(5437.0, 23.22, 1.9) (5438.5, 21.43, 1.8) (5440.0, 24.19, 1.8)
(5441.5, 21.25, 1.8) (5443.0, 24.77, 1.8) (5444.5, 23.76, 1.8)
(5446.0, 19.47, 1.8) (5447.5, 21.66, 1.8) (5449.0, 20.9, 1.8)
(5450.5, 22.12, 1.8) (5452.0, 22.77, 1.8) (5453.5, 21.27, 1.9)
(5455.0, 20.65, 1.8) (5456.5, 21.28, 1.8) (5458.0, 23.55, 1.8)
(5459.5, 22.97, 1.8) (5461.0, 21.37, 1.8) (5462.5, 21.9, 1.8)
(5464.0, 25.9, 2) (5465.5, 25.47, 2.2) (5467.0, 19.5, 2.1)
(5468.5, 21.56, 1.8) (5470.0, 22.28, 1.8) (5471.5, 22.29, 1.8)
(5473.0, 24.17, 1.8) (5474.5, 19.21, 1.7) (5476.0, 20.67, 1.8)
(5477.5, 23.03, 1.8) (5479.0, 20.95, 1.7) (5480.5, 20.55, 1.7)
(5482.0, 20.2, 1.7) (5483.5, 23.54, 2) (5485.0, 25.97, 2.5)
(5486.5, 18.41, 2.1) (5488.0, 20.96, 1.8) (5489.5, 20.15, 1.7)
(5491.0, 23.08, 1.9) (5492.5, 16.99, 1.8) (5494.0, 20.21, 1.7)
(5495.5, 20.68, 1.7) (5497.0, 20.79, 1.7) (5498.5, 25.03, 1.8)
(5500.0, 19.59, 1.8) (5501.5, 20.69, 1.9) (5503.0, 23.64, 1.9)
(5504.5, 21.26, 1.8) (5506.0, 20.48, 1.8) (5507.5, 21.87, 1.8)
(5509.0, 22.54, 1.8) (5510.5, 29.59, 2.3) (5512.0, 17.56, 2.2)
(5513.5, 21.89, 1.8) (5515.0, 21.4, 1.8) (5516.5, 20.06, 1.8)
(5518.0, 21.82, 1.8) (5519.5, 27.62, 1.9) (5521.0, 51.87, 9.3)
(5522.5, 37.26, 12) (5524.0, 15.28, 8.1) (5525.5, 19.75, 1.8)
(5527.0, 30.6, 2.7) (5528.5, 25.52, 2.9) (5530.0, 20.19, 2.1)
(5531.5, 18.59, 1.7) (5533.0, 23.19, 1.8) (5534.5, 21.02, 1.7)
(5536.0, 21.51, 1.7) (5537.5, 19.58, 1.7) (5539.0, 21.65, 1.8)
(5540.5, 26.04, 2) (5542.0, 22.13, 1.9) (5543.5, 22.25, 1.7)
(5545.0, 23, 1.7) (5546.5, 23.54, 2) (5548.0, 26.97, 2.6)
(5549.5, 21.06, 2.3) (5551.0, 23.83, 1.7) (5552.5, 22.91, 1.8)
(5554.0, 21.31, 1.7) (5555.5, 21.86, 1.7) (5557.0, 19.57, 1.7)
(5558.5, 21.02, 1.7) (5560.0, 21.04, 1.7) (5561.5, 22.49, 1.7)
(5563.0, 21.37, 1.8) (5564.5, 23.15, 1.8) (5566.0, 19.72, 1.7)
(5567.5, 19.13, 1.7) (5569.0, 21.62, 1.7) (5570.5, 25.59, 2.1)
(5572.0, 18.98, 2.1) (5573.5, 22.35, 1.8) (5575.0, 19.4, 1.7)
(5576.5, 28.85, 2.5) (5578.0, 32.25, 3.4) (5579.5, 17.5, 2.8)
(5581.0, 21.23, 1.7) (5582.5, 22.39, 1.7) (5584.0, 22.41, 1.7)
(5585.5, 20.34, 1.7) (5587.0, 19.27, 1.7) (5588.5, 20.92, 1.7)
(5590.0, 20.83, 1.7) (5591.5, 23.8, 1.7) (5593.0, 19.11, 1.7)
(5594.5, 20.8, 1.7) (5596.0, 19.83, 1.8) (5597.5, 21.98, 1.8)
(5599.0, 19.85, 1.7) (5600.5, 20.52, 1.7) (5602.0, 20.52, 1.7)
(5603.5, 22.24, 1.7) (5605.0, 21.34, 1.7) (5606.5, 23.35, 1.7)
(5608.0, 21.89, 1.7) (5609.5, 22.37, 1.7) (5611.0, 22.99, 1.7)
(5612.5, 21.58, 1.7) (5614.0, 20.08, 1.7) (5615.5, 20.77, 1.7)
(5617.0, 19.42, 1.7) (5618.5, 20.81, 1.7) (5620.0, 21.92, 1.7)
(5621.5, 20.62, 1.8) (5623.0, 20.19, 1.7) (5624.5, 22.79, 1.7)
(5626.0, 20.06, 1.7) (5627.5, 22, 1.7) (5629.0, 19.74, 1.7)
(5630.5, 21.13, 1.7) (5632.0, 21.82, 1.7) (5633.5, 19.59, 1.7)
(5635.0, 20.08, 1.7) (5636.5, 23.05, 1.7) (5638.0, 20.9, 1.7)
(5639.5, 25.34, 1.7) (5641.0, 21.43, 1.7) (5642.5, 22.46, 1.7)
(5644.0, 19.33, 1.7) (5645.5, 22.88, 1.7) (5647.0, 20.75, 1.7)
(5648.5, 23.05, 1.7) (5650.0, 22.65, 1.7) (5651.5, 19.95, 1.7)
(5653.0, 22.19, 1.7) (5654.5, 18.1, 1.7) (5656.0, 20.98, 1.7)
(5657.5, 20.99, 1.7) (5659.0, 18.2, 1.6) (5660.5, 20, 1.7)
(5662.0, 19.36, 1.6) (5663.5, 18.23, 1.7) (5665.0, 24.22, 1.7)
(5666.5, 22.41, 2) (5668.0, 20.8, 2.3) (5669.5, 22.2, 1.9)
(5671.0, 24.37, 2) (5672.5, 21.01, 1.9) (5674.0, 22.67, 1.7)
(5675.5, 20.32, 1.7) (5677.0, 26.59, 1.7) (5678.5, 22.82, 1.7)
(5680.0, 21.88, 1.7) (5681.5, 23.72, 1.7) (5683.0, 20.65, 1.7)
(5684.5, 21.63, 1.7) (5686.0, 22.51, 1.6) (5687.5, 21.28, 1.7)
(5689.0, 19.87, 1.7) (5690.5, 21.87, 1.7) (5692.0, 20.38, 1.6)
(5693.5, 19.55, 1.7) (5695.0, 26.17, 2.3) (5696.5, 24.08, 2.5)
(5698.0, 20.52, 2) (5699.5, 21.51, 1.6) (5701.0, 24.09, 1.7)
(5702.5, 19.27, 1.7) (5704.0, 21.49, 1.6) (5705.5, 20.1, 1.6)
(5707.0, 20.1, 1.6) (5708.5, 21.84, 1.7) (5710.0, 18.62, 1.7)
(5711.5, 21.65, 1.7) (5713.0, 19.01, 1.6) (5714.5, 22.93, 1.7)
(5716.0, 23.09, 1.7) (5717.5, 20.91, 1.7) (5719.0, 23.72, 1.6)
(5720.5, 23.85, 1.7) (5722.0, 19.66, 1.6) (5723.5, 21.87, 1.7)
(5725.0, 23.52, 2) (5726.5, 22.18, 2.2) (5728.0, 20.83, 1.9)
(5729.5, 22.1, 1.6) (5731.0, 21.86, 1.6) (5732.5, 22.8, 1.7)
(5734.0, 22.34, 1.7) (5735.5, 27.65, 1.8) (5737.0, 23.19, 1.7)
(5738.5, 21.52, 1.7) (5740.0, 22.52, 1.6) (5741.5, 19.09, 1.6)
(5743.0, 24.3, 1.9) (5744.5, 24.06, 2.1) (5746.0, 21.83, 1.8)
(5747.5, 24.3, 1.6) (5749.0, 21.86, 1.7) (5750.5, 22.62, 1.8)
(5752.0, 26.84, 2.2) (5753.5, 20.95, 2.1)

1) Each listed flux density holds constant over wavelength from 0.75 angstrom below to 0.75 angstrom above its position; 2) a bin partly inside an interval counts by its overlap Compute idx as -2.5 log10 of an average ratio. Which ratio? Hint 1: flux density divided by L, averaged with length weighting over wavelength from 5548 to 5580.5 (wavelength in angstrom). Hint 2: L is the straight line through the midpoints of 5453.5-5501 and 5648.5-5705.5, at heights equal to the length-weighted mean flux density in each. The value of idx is -0.030 mag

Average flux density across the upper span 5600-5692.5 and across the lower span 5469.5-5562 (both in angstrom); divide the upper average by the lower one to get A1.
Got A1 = 0.95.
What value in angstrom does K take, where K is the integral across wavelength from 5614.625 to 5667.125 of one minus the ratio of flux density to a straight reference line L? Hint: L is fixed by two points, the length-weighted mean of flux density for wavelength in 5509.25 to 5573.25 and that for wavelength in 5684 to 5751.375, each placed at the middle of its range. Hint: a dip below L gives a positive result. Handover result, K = 3.4 angstrom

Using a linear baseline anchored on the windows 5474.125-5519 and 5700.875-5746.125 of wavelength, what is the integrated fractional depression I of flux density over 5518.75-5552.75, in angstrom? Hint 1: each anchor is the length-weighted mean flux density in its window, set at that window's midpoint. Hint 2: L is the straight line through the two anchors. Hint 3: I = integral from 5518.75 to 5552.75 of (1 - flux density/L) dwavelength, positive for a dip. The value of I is -4.80 angstrom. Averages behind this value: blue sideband 21.5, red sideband 22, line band 24.6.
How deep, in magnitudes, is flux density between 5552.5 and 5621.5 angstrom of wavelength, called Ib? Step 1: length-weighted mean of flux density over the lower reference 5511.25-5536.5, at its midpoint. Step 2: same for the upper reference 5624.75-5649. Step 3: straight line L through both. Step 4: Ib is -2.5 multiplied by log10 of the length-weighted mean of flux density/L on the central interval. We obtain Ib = 0.06 mag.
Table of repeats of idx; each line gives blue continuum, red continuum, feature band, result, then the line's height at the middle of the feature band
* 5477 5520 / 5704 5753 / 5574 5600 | 0.01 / 21.9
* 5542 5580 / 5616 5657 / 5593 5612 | 0.02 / 21.8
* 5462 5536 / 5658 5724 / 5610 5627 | 0.05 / 22.1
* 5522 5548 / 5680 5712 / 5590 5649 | 0.04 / 22.2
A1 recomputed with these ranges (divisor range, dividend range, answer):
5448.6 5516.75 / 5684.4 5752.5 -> 1.01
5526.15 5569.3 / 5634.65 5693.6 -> 0.97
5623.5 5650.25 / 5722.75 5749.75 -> 1.05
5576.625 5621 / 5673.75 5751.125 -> 1.02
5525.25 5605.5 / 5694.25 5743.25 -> 1.00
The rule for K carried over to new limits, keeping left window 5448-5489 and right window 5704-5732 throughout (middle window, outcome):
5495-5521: -1.3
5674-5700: -0.6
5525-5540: -0.3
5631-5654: 0.0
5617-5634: 0.6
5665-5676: -0.3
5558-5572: 0.2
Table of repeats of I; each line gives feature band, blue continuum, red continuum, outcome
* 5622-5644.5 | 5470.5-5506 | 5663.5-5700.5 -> 0.62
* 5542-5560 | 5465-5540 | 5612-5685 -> -0.15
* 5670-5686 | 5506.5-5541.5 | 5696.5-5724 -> -0.49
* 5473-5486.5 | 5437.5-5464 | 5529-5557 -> 0.30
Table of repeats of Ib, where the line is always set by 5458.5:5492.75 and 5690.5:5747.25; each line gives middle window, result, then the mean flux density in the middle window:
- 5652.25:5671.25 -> 0.058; 20.8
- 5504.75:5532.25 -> -0.126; 24.6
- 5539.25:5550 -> -0.078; 23.5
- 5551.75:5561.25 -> 0.029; 21.3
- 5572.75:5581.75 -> -0.079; 23.6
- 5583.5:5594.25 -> 0.052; 20.9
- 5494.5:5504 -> 0.010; 21.7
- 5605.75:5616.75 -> 0.010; 21.8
